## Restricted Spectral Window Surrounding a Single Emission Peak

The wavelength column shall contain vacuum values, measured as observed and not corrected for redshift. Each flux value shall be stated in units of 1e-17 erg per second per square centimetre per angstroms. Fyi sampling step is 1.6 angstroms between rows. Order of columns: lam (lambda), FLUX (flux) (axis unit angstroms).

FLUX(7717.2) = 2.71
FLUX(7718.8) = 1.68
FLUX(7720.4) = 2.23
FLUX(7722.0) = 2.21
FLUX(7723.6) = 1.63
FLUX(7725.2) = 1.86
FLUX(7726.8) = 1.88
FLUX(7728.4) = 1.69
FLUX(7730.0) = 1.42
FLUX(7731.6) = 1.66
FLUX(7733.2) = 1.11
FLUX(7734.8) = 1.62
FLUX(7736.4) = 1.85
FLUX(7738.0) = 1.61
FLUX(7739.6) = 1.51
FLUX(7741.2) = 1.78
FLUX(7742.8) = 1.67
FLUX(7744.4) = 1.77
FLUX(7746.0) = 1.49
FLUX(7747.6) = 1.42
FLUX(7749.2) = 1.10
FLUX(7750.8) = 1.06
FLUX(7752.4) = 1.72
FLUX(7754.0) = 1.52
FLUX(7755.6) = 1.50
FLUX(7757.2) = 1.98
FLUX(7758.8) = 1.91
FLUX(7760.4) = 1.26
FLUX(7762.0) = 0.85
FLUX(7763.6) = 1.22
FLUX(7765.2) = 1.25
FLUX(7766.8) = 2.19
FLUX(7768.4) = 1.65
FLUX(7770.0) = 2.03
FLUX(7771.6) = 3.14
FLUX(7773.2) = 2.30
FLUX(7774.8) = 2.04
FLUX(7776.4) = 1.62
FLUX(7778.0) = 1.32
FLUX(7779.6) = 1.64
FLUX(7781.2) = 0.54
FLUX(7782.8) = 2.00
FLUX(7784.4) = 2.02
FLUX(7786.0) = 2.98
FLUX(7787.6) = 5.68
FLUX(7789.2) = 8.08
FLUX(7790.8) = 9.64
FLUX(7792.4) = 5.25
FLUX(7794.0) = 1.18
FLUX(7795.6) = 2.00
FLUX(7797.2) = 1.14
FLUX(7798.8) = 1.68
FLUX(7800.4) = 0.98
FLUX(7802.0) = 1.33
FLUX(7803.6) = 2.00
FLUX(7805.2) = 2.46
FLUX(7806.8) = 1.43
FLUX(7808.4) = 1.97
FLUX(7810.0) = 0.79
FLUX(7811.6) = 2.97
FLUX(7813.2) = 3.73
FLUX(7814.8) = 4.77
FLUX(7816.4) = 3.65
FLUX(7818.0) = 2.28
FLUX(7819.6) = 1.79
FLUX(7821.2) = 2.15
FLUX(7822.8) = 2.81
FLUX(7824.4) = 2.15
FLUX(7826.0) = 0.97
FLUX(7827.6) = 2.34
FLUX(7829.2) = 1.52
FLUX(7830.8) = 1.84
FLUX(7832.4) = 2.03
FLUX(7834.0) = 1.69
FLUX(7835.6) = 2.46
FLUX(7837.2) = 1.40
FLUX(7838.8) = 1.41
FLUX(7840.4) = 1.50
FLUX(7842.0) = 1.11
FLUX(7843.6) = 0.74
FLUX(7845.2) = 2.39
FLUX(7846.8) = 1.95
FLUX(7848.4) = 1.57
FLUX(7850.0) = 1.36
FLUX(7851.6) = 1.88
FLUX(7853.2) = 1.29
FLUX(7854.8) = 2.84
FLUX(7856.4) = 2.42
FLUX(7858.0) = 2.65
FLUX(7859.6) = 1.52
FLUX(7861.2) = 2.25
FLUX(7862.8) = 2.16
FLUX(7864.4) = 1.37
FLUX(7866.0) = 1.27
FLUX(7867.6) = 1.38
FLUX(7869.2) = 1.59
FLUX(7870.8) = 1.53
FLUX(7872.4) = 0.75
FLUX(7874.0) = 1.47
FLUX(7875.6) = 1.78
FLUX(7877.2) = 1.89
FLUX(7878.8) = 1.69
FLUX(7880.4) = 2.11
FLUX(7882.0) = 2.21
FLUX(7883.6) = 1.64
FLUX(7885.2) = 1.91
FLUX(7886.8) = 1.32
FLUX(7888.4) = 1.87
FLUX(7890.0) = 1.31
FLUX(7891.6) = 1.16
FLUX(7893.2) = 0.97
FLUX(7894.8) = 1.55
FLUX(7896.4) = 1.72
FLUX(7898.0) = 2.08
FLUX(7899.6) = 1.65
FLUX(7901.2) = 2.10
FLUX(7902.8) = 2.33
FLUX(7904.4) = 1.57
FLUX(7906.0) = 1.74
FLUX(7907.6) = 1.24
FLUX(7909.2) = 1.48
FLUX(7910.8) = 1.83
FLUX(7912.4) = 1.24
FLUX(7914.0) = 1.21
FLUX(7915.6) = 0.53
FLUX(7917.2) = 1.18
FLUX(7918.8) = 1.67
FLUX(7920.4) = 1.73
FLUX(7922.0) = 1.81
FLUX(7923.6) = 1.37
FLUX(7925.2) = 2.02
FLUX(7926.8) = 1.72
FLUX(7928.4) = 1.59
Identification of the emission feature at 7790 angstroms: H-alpha 6563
